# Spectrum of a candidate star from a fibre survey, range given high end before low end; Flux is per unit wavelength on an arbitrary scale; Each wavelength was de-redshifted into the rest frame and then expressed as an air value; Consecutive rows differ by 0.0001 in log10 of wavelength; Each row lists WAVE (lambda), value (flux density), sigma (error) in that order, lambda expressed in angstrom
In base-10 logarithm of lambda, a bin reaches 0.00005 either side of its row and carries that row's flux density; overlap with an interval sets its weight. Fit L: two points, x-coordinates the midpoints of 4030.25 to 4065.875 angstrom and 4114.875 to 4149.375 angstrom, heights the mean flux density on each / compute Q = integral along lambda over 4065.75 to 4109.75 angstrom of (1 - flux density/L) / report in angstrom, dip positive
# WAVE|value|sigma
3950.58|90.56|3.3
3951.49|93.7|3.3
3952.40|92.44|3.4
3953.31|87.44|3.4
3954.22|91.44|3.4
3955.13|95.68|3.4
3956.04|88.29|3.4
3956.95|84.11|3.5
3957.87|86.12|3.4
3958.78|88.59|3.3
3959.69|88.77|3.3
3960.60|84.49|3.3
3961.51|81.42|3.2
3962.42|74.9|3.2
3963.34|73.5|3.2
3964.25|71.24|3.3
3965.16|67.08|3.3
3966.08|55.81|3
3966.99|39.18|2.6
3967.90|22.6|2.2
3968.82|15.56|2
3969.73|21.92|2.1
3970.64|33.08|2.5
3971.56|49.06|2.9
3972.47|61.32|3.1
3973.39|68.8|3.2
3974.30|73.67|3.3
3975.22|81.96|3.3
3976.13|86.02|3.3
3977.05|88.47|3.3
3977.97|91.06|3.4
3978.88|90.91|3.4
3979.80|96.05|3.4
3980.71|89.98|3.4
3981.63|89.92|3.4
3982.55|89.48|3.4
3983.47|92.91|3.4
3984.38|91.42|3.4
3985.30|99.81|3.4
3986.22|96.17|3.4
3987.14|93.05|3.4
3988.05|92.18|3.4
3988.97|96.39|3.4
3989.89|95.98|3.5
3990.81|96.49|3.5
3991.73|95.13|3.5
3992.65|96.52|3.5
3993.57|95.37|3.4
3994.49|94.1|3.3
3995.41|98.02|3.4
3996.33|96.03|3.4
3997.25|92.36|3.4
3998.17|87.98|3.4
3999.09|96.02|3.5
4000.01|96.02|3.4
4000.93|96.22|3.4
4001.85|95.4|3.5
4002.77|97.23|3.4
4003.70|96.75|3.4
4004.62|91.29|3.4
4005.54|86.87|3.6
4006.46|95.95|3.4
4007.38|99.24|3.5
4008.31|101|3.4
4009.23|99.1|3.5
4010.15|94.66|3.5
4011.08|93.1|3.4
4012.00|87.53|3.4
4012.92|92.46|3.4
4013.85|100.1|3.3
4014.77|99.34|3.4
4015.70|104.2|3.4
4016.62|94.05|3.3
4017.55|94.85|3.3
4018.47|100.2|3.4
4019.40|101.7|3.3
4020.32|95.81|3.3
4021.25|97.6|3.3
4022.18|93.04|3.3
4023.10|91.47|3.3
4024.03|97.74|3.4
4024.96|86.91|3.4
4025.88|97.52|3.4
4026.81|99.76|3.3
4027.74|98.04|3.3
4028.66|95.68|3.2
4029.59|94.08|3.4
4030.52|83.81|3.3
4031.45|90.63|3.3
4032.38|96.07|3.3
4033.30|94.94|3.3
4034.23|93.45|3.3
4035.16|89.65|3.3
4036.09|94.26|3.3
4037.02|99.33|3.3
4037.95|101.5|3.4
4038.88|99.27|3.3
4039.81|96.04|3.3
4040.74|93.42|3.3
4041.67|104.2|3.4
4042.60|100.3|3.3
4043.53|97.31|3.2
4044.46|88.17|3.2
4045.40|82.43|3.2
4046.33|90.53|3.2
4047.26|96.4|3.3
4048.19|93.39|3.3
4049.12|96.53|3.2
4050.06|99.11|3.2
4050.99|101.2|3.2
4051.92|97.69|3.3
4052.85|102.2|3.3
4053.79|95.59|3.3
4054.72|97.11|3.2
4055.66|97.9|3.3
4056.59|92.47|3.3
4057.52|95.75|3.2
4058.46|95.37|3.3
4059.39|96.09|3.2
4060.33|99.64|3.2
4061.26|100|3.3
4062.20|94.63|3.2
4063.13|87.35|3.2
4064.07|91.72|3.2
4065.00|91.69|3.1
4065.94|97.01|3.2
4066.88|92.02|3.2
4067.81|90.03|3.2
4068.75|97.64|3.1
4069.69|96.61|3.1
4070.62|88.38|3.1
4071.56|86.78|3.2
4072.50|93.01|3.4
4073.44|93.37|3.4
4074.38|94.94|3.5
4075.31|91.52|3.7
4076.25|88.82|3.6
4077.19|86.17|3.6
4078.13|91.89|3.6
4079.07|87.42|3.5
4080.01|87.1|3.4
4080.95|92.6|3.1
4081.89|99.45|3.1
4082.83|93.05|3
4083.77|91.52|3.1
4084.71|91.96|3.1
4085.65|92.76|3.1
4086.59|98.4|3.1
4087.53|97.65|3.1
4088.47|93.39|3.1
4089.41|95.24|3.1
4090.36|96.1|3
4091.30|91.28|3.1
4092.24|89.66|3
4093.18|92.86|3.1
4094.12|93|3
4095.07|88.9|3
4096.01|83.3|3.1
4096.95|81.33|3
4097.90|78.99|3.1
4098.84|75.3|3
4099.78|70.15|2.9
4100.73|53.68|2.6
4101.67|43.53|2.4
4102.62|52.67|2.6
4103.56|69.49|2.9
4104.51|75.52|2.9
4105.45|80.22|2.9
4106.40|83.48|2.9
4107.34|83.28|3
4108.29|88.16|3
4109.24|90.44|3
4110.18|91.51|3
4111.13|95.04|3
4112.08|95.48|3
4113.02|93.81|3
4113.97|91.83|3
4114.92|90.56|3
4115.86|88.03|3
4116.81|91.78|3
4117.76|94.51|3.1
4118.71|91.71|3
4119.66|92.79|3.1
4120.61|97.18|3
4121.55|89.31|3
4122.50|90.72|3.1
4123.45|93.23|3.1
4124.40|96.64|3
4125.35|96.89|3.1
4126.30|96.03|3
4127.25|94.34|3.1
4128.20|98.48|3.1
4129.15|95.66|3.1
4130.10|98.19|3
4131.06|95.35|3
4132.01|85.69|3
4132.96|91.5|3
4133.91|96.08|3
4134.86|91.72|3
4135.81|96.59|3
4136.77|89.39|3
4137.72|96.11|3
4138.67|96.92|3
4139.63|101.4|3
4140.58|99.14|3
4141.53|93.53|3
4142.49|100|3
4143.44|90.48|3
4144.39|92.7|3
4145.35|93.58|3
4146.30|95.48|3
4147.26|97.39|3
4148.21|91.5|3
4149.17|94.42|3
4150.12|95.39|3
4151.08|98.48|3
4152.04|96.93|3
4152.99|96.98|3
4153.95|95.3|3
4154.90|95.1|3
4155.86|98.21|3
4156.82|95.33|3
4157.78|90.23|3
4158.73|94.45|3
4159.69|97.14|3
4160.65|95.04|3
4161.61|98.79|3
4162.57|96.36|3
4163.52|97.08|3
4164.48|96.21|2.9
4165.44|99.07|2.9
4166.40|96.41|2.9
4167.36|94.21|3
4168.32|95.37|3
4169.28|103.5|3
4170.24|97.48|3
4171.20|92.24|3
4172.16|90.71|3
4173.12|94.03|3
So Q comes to 3.84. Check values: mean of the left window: 95.3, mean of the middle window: 86.5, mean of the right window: 94.2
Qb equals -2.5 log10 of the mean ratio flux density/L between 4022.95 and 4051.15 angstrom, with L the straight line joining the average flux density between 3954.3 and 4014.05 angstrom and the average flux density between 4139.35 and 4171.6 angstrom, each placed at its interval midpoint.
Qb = -0.09 mag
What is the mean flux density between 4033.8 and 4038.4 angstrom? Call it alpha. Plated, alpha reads 95.6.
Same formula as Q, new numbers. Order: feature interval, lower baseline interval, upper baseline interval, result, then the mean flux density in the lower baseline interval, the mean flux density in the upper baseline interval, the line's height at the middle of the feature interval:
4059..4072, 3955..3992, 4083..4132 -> -1.4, 77.3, 87.9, 84.6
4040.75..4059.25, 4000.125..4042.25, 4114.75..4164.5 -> -0.1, 95.7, 94.8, 95.5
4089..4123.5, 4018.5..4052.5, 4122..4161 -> 3.7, 95.3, 95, 95.1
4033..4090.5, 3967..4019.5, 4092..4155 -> -4.0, 86.8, 89.6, 88.3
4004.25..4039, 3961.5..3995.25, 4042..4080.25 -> -3.9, 77.1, 93.8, 85.8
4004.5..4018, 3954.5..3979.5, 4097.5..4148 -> -3.7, 69.3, 89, 74.9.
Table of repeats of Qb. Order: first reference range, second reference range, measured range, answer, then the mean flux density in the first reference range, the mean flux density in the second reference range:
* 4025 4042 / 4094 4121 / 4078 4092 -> -0.08 mag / 95.4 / 82.8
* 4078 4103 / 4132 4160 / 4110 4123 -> -0.03 mag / 85.3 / 95.1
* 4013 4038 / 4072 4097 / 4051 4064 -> -0.03 mag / 95.6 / 91.9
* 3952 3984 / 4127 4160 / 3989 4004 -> -0.22 mag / 74.1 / 95.1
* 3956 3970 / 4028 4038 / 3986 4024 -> -0.17 mag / 65.1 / 93.8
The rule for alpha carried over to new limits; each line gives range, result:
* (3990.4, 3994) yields 95.8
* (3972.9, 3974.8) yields 71.1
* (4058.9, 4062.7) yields 97.6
